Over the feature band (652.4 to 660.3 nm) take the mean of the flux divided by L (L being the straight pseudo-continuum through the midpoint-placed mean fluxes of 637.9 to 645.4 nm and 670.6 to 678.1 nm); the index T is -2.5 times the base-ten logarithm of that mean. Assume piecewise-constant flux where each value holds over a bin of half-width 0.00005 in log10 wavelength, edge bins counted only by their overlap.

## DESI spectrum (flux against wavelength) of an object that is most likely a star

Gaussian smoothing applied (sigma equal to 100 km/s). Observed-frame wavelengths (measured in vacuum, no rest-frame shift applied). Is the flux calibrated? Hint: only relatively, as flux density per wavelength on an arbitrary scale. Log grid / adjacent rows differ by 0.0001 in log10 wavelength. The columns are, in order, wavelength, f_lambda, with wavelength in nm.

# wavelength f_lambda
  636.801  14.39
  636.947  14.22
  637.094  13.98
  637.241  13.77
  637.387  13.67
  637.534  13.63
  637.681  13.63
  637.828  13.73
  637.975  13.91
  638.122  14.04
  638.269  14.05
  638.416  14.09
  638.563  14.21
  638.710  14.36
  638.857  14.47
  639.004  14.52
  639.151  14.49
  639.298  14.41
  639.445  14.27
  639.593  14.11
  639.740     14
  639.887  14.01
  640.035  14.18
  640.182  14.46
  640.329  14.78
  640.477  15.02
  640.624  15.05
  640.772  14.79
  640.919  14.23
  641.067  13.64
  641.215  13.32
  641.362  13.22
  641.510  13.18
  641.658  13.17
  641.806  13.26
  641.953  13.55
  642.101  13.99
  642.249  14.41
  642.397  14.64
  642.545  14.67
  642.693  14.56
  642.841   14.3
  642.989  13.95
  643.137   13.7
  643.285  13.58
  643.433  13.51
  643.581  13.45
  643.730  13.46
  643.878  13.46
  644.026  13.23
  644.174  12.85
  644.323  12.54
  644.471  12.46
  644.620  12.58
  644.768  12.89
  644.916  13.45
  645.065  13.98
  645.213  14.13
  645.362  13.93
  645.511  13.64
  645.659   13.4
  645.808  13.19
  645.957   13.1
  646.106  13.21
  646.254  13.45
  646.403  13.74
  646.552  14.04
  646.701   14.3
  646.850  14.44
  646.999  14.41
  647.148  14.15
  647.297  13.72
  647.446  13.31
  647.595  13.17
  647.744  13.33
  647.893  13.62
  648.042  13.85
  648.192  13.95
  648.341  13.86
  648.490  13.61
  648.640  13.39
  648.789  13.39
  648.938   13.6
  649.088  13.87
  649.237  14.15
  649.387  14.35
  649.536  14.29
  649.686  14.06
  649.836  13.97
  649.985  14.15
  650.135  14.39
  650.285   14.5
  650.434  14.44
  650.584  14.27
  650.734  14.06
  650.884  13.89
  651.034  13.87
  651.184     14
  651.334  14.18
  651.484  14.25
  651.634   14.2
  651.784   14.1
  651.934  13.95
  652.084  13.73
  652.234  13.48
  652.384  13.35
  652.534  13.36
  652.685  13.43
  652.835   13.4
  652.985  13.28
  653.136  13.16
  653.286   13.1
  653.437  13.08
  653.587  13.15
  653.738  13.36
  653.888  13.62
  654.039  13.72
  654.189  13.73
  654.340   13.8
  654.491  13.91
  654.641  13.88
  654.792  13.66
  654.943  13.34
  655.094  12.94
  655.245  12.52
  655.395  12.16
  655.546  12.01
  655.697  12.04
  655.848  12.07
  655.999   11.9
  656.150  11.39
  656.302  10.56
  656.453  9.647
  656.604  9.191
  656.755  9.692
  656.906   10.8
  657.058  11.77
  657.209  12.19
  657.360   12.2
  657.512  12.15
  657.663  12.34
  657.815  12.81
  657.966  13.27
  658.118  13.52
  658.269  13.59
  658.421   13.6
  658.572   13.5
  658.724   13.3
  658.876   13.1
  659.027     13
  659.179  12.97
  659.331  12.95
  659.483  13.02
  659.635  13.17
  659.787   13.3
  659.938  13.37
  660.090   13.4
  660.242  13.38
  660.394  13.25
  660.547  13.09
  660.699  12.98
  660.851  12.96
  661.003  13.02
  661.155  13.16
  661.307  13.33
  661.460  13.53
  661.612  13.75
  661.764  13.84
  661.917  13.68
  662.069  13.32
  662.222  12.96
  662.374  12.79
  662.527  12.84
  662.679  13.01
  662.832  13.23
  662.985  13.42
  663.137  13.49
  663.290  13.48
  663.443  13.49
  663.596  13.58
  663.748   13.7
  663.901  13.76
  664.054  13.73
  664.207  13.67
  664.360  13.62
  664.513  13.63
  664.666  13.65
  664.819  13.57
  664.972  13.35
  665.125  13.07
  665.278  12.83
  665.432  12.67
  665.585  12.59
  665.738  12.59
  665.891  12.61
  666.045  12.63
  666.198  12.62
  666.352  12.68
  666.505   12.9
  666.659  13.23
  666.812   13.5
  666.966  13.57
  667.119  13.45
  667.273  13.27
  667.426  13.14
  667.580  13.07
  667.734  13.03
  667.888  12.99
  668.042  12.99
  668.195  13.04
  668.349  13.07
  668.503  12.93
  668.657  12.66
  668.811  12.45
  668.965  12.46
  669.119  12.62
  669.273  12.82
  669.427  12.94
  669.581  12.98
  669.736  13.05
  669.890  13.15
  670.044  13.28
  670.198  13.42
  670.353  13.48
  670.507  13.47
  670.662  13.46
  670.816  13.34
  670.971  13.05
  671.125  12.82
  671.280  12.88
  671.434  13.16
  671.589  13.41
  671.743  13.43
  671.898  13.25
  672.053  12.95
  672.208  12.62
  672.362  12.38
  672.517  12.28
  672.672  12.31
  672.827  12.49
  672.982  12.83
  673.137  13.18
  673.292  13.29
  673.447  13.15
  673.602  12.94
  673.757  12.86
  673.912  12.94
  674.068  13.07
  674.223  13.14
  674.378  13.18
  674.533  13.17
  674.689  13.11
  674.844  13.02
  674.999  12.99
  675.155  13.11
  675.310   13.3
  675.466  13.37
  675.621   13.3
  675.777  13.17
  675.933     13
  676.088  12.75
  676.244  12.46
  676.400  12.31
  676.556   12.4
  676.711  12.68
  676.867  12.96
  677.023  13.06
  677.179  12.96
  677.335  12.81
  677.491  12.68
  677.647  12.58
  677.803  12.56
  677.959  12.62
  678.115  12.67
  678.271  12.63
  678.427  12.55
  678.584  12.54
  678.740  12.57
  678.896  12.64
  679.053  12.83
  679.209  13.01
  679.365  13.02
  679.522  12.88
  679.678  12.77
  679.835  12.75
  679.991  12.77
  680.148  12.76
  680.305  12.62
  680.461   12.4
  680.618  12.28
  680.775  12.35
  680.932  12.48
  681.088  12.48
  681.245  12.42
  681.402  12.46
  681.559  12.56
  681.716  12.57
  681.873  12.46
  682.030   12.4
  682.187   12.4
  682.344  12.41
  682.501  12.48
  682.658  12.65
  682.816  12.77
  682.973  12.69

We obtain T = 0.06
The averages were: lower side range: 13.9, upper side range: 12.9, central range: 12.7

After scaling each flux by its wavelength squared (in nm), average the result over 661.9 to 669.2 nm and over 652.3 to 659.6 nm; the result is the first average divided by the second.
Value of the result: 1.1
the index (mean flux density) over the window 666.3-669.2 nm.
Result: 13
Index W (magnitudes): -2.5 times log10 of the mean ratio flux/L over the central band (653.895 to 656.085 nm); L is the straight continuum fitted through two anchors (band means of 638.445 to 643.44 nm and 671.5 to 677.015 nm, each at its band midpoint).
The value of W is 0.05 mag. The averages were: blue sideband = 14.1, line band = 13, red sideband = 12.9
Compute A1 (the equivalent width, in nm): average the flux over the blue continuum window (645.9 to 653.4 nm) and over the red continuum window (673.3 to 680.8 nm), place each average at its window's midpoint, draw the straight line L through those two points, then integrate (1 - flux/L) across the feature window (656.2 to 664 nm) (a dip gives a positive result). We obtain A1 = 0.34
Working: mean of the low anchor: 13.8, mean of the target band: 12.9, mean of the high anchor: 12.8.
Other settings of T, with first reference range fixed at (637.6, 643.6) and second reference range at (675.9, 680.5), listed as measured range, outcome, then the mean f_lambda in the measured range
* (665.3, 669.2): 0.02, 12.9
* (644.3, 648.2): 0.02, 13.6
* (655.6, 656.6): 0.21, 11.1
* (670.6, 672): -0.02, 13.2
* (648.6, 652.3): -0.02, 14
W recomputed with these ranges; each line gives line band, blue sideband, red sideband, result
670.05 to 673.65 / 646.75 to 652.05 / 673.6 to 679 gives 0.001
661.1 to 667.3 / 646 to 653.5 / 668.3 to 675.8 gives 0.003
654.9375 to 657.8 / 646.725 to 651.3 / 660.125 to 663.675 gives 0.169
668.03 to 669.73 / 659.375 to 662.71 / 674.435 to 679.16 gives 0.018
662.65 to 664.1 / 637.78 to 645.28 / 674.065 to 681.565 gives -0.022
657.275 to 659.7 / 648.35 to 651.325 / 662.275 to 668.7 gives 0.043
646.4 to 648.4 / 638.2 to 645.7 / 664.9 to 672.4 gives -0.012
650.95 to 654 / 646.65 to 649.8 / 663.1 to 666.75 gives 0.006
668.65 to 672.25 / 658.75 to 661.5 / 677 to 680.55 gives -0.012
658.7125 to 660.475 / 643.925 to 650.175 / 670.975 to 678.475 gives 0.010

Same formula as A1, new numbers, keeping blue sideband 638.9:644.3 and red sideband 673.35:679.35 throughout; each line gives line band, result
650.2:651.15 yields -0.03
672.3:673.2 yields 0.03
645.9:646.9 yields 0.01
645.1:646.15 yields 0.02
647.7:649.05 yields 0.01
